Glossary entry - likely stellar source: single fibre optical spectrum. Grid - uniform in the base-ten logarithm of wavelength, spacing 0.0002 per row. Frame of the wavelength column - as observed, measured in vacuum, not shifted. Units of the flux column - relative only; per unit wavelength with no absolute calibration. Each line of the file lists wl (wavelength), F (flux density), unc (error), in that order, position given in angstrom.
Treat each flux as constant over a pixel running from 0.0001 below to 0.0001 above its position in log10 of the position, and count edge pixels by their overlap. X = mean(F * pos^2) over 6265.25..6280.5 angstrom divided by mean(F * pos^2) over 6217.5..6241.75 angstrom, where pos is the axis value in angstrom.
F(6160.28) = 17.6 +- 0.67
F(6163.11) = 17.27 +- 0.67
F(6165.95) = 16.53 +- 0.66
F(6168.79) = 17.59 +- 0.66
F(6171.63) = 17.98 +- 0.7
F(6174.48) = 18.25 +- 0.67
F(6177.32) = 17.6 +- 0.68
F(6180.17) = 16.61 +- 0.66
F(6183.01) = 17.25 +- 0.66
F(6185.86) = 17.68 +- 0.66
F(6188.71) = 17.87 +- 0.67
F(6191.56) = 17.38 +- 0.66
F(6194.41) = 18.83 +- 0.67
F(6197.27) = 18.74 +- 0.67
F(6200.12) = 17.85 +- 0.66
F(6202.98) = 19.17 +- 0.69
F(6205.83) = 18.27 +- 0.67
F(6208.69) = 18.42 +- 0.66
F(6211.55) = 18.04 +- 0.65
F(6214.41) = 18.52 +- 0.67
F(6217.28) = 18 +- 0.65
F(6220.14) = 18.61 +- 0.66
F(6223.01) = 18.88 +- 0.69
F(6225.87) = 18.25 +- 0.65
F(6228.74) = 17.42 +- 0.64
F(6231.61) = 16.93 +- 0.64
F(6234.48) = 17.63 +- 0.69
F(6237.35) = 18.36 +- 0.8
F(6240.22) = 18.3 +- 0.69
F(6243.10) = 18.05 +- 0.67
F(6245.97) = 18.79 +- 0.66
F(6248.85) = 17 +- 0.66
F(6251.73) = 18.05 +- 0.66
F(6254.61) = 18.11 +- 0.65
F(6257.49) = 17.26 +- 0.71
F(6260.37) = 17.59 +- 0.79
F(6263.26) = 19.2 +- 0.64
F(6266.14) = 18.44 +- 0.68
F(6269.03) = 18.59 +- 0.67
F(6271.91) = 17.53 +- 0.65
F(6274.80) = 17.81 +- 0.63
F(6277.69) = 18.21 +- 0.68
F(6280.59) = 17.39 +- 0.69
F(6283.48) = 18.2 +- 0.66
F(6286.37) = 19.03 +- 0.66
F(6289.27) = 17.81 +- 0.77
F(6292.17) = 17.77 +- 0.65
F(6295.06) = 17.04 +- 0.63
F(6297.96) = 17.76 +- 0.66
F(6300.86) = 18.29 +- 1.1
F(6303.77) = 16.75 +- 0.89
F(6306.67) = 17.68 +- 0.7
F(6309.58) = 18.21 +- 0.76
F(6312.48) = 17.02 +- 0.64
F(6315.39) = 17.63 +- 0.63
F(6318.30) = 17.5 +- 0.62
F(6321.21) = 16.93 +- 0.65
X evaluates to 1.01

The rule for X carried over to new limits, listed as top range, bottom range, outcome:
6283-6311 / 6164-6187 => 1.06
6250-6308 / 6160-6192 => 1.06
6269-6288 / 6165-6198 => 1.05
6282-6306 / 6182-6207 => 1.02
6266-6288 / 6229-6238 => 1.05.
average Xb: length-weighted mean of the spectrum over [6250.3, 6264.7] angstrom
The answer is 18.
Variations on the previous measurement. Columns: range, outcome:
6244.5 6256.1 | 18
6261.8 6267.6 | 18.8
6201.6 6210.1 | 18.6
